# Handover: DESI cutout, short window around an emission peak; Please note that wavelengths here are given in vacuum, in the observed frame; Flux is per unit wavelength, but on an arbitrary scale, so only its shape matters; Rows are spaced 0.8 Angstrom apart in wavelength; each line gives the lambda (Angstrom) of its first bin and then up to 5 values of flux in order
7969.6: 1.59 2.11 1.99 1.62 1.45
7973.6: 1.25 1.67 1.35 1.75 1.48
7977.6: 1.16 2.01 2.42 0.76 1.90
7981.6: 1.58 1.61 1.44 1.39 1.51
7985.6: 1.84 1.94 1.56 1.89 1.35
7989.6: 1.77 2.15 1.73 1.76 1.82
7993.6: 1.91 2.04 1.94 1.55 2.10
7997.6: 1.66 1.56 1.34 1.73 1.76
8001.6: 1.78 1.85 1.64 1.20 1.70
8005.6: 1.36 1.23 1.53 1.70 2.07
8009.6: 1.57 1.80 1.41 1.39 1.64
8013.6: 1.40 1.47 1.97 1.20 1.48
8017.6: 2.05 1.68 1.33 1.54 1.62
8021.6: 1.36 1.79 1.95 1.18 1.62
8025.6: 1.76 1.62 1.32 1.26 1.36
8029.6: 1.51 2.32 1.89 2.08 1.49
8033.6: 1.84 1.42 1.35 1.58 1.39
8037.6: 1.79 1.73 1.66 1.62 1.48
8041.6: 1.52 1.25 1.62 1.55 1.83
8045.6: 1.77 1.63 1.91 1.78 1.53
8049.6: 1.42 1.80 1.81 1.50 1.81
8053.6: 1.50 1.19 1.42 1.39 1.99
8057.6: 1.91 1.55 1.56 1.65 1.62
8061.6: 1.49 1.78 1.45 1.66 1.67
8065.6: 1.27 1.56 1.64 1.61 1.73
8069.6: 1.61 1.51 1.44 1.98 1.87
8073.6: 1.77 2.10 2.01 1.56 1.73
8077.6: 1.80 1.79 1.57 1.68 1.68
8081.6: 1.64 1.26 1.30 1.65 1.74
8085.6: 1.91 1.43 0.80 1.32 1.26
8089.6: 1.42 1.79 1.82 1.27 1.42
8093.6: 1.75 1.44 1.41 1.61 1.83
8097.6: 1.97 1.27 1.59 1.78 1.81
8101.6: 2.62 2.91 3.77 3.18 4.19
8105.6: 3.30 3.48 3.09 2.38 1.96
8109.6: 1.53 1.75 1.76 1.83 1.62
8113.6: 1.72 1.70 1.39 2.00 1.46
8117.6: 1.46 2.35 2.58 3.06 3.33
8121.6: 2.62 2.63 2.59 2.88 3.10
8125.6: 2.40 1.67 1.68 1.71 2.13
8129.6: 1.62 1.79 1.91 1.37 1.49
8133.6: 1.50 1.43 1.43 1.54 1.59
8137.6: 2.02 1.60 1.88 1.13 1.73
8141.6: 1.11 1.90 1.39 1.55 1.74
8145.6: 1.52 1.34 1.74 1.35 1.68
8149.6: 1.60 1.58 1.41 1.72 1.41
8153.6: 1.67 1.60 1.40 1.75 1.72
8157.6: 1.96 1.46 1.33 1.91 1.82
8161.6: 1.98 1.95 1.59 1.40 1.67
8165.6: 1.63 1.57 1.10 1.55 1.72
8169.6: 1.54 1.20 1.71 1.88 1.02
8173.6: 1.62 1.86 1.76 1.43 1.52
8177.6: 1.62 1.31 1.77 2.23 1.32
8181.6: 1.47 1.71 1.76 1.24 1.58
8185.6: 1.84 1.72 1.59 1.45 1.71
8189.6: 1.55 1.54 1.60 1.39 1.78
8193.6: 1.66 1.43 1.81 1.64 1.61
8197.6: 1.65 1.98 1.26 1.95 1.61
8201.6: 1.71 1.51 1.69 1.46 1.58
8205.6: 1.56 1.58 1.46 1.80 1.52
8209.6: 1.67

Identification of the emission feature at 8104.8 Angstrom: [S II]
